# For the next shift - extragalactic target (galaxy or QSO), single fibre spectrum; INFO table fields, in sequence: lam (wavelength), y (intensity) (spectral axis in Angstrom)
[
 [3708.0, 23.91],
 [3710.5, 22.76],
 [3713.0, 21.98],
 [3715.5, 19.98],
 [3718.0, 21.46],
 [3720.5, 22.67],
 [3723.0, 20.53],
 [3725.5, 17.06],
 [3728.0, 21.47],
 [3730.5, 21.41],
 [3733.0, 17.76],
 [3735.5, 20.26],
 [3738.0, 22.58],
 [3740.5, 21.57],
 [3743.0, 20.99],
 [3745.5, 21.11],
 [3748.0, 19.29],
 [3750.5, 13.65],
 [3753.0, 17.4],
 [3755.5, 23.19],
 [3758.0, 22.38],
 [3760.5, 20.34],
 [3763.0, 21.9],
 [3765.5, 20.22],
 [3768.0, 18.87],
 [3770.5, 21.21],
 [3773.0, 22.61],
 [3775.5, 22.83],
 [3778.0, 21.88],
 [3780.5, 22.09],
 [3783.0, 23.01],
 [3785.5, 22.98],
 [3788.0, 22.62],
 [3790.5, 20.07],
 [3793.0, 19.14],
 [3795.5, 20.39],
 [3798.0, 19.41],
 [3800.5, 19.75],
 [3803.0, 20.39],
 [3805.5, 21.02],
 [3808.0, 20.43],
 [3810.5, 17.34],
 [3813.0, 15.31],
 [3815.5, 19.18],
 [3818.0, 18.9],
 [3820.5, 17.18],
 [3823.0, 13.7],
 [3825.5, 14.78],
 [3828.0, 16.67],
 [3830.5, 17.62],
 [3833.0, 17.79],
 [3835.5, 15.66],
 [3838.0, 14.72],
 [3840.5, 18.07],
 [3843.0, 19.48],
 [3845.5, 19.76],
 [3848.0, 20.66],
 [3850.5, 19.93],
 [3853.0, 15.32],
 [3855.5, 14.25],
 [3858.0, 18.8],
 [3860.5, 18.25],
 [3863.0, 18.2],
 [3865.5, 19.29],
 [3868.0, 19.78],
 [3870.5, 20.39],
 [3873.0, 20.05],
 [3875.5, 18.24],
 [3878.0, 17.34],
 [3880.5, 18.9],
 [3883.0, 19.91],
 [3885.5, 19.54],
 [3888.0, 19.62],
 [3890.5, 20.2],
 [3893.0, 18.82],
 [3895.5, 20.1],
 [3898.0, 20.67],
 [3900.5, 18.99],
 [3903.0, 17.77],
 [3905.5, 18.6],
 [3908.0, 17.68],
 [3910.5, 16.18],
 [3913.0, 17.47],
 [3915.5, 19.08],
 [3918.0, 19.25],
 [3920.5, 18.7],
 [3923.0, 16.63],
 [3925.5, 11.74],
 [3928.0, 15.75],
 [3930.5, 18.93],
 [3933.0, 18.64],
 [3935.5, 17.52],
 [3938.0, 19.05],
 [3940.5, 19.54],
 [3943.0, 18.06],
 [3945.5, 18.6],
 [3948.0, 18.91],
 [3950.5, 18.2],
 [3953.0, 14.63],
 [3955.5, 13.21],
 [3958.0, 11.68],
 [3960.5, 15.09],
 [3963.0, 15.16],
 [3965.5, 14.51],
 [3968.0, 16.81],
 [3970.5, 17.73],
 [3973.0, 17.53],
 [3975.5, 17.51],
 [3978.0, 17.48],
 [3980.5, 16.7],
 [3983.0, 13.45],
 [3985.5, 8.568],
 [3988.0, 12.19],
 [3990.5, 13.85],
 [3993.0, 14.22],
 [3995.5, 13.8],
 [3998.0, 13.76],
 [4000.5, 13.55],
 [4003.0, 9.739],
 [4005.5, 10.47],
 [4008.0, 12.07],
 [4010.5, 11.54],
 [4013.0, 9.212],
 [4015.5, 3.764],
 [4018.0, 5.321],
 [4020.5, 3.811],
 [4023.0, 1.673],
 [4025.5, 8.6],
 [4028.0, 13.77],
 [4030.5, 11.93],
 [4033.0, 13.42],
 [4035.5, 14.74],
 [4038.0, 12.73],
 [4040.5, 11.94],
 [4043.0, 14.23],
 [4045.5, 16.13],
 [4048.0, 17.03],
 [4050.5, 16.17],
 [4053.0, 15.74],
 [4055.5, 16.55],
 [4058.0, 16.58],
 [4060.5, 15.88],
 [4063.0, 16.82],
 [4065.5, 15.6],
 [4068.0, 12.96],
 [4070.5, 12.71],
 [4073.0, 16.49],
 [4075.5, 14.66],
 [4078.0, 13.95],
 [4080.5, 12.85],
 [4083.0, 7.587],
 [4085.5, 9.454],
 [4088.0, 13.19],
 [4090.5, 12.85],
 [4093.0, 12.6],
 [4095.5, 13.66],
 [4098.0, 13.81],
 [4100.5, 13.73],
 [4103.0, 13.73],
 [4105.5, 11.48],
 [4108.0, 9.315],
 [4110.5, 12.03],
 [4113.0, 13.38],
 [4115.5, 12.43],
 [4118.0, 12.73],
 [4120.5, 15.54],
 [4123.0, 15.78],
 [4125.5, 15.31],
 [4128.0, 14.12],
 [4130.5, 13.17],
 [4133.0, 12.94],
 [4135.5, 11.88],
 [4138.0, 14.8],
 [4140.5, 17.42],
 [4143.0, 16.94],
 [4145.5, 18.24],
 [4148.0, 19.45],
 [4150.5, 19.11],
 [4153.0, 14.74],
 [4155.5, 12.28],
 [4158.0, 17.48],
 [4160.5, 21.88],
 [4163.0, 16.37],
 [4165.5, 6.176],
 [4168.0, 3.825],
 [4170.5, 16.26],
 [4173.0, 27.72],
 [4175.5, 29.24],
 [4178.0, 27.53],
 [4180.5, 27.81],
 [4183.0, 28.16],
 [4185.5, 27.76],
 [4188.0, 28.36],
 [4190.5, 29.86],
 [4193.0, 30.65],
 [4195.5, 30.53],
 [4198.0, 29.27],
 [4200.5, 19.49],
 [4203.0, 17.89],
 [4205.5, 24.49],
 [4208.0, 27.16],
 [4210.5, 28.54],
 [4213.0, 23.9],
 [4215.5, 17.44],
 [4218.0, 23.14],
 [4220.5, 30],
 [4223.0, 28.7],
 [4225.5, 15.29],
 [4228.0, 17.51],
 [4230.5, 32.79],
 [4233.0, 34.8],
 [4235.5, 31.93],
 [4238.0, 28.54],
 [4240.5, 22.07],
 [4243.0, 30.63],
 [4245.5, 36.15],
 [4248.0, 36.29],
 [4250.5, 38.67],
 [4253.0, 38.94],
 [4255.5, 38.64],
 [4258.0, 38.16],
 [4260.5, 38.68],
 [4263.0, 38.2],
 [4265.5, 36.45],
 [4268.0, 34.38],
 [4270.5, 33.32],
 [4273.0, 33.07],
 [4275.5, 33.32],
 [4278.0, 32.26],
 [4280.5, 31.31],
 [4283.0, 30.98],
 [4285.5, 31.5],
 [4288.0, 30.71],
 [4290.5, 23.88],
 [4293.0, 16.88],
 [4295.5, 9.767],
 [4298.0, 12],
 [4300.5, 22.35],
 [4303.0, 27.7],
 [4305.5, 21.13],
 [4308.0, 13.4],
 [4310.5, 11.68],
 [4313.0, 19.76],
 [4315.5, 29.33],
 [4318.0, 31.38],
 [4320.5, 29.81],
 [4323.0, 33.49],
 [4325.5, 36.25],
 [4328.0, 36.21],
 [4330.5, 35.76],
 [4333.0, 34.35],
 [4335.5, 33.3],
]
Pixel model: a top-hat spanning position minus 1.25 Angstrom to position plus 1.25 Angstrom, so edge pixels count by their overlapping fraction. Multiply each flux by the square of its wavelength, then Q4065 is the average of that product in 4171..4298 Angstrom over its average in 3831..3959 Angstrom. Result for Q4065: 1.9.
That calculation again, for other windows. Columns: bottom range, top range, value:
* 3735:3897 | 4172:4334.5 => 1.83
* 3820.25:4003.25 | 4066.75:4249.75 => 1.31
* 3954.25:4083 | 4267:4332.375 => 2.34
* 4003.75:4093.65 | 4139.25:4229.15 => 1.90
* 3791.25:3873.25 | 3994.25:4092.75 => 0.76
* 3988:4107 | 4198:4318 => 2.43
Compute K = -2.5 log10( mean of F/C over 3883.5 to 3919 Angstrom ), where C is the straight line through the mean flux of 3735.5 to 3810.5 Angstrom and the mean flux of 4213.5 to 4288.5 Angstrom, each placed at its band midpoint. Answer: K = 0.24 mag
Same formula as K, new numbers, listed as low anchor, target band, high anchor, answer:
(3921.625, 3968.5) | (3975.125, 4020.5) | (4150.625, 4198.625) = 0.446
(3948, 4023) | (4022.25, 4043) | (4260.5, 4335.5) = 0.304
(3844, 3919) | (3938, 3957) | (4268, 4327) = 0.150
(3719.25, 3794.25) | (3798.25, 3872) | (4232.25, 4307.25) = 0.226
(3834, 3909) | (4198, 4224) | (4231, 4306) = 0.186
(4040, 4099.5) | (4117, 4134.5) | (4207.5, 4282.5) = 0.345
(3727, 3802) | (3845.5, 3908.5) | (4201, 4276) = 0.213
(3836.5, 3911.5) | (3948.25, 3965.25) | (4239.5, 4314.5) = 0.358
